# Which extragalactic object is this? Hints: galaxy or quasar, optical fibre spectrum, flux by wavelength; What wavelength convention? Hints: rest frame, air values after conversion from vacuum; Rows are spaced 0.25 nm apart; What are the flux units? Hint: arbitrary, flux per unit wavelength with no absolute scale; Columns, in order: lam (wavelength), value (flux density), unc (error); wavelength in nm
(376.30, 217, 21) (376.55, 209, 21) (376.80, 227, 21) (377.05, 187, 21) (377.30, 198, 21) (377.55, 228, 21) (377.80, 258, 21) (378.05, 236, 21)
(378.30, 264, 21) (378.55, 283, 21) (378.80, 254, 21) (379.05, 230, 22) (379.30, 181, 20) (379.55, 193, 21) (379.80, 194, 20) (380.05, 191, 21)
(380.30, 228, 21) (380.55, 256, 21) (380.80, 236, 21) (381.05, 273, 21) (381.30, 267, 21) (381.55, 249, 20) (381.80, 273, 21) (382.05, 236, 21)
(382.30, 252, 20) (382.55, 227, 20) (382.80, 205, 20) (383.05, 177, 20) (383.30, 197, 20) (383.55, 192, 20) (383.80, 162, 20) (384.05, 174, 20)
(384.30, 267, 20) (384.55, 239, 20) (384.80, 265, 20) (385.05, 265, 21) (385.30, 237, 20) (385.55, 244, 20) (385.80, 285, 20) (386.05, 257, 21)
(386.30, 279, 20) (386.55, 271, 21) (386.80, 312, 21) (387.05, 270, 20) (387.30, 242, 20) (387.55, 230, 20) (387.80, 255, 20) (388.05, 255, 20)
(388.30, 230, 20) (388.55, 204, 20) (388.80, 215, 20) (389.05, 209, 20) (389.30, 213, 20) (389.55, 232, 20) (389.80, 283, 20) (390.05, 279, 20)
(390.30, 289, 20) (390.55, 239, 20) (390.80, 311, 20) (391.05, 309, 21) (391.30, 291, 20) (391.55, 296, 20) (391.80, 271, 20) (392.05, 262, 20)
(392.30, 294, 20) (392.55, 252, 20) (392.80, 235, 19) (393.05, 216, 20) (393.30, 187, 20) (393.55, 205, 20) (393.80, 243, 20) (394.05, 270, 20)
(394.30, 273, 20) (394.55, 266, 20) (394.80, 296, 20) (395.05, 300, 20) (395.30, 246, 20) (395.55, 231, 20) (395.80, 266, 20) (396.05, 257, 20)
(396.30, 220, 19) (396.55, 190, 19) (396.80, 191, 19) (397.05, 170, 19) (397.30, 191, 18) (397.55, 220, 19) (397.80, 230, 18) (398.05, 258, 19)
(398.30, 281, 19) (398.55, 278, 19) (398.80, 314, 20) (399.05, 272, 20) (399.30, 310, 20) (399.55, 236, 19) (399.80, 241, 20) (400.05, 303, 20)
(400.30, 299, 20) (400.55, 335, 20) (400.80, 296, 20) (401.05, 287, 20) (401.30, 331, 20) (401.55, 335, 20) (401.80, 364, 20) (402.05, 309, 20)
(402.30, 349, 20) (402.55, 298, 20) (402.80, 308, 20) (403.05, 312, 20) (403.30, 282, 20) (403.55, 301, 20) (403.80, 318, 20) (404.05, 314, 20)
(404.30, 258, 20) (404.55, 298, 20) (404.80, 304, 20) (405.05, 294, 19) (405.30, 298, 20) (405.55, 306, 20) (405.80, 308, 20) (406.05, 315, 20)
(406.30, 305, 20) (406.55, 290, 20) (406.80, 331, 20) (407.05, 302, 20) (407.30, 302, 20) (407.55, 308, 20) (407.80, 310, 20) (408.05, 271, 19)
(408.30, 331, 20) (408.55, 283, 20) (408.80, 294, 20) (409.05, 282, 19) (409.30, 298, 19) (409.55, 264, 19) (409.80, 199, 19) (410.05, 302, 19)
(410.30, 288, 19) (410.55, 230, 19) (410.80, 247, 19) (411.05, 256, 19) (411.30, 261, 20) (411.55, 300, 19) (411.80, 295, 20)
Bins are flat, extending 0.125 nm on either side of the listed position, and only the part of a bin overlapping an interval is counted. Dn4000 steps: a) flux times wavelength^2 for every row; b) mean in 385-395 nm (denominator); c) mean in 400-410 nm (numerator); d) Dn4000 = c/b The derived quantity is 1.3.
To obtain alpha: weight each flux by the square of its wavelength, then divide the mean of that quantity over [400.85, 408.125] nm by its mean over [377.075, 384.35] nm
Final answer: 1.5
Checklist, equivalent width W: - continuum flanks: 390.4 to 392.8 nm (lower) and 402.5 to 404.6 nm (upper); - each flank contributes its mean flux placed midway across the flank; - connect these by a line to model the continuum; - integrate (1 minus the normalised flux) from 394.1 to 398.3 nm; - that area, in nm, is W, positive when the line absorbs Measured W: 0.68 nm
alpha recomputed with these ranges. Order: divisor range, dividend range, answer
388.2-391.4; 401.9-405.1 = 1.28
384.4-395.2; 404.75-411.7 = 1.23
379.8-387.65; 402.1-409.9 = 1.39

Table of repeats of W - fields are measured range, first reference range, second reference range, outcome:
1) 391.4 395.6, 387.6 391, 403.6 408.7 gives 0.09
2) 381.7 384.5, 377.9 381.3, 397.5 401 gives 0.31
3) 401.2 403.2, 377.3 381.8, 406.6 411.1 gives -0.38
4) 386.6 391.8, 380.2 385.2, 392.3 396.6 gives -0.40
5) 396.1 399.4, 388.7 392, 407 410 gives 0.41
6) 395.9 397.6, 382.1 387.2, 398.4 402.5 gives 0.49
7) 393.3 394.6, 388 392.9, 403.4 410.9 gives 0.10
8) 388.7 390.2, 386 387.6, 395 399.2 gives 0.12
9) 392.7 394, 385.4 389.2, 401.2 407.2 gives 0.25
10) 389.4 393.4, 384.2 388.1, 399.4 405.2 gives 0.13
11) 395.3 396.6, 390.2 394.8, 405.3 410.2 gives 0.16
